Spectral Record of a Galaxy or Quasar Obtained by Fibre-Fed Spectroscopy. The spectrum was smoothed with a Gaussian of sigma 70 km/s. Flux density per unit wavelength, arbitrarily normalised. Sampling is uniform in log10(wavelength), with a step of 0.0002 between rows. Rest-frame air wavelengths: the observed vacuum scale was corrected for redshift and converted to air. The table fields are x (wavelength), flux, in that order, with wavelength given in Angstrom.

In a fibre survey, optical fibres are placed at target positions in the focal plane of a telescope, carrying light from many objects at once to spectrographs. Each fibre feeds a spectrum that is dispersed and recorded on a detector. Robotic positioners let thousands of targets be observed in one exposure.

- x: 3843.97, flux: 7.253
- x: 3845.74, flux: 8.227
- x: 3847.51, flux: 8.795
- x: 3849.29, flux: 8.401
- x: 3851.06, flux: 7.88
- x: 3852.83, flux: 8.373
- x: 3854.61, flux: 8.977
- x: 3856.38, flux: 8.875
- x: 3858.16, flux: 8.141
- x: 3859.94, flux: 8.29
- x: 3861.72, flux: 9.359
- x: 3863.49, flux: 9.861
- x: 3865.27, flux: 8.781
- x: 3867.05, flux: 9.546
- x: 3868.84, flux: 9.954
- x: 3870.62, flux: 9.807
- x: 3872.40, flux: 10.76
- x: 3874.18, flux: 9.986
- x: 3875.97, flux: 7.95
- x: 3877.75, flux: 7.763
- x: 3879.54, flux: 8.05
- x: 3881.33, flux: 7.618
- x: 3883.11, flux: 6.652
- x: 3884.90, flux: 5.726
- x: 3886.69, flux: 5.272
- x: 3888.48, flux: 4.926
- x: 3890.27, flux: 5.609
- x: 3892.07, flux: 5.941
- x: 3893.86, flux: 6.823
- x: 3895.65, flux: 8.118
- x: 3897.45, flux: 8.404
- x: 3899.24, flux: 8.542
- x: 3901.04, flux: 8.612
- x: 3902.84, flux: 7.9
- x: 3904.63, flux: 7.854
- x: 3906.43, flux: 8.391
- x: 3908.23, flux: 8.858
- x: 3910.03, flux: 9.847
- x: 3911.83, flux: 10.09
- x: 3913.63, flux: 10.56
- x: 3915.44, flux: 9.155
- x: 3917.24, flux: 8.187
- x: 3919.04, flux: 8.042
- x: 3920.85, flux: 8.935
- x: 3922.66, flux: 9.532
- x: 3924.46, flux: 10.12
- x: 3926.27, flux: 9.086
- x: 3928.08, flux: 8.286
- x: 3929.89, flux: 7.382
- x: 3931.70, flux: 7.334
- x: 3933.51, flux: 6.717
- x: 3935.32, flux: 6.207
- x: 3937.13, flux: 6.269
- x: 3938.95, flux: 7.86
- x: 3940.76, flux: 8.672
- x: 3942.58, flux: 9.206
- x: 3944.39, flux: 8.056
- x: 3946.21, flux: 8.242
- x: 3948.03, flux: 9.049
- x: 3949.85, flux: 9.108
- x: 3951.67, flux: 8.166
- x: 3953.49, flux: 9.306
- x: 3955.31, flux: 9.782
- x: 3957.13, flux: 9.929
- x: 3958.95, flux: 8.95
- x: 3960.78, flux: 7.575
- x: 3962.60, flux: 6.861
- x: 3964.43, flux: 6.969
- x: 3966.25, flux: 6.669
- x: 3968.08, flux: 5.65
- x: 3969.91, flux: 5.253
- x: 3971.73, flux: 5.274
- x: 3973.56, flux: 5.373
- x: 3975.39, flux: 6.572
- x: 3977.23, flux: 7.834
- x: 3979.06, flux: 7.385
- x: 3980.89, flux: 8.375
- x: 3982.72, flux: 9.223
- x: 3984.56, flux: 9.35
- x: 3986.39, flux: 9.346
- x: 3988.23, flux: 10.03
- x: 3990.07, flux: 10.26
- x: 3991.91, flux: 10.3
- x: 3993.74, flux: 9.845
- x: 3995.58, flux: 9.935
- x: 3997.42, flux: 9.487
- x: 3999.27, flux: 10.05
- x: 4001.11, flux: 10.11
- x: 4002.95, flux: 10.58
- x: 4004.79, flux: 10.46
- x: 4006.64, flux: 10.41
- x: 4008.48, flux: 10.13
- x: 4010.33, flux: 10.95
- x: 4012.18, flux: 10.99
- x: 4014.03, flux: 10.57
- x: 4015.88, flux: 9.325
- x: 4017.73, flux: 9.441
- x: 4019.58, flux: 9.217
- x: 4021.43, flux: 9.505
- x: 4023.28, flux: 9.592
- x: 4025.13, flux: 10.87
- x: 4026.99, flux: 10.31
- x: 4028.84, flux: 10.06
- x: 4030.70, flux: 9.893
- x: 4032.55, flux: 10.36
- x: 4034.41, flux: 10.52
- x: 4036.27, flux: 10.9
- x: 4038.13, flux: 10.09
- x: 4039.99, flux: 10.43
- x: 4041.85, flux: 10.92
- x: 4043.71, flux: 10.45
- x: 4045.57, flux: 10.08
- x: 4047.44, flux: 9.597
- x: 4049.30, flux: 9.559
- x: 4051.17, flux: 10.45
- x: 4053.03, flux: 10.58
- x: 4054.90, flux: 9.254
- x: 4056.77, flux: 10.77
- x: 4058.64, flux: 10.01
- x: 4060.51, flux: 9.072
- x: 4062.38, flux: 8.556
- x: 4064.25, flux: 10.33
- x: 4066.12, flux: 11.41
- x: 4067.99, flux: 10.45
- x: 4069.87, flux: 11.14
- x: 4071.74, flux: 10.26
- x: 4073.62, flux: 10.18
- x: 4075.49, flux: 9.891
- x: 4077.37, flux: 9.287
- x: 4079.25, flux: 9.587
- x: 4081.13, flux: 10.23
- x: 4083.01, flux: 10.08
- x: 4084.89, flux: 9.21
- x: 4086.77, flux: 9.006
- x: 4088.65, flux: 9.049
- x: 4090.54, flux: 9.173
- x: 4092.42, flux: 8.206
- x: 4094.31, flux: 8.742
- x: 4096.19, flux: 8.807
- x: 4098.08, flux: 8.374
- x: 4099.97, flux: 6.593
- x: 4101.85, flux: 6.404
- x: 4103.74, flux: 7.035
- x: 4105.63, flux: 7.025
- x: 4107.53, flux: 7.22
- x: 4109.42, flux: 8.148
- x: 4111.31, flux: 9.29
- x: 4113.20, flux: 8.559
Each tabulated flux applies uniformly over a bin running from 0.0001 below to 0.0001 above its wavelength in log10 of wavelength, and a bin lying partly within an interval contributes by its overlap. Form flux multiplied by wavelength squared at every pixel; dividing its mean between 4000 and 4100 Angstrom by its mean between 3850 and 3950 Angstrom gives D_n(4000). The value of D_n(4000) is 1.3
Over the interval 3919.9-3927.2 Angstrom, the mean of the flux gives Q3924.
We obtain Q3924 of 9.4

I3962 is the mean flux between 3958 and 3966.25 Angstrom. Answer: 7.5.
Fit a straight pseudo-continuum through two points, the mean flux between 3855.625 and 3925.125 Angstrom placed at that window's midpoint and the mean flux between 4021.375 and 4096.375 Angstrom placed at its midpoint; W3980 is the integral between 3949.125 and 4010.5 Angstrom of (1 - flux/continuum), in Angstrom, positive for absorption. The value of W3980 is 3.7 Angstrom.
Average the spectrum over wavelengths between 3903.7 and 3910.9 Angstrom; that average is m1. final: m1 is 8.74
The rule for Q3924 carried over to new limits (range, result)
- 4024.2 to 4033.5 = 10.3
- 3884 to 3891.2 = 5.38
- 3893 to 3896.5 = 7.48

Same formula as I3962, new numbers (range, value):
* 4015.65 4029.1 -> 9.81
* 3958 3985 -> 7.12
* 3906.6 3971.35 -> 8.26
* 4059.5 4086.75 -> 9.95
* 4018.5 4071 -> 10.2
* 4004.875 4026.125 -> 10.1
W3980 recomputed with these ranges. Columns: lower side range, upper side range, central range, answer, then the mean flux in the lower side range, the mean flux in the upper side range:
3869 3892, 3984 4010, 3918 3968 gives 3.8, 7.53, 10.1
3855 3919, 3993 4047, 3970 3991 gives 3.6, 8.29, 10.2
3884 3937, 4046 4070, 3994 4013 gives -2.1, 7.92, 10.1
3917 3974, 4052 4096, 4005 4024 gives -2.5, 7.89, 9.74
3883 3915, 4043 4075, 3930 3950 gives 1.3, 7.72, 10.1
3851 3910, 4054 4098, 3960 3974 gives 4.1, 8.14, 9.66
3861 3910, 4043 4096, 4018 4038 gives -1.5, 8.07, 9.79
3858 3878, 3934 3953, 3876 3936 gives 5.1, 9.27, 8.08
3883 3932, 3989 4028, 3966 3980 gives 4.7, 8.04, 10.1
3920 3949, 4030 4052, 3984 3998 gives -0.8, 8.18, 10.3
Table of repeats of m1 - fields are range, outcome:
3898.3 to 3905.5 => 8.24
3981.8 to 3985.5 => 9.29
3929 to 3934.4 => 7.15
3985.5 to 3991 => 9.87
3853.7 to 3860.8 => 8.56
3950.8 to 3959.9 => 9.23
